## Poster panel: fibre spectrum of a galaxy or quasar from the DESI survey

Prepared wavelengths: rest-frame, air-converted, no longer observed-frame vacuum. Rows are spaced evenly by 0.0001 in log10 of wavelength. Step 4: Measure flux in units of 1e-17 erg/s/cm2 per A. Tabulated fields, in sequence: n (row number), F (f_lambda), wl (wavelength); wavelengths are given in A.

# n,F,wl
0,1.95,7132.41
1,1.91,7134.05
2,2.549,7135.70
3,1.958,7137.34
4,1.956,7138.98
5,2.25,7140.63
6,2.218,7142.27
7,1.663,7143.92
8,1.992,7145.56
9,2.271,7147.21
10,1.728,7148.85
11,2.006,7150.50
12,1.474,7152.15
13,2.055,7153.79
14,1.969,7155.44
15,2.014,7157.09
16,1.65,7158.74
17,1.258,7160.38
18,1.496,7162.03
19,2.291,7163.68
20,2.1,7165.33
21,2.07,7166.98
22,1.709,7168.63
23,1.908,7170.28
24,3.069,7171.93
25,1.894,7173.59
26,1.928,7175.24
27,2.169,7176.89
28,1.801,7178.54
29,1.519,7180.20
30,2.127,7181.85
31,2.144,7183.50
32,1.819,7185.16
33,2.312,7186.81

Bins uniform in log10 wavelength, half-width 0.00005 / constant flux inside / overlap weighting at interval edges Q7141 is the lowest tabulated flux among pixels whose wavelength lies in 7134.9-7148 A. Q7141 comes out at 1.663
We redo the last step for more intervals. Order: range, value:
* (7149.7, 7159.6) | 1.474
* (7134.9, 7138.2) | 1.958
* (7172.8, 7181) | 1.519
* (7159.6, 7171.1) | 1.258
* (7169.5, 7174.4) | 1.894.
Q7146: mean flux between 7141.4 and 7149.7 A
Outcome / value 1.98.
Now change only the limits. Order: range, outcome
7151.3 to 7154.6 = 1.77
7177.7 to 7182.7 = 1.82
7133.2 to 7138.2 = 2.14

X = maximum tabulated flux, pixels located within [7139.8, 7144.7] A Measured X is 2.25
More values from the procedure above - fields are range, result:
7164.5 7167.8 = 2.1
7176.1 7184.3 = 2.169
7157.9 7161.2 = 1.65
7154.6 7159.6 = 2.014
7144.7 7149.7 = 2.271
